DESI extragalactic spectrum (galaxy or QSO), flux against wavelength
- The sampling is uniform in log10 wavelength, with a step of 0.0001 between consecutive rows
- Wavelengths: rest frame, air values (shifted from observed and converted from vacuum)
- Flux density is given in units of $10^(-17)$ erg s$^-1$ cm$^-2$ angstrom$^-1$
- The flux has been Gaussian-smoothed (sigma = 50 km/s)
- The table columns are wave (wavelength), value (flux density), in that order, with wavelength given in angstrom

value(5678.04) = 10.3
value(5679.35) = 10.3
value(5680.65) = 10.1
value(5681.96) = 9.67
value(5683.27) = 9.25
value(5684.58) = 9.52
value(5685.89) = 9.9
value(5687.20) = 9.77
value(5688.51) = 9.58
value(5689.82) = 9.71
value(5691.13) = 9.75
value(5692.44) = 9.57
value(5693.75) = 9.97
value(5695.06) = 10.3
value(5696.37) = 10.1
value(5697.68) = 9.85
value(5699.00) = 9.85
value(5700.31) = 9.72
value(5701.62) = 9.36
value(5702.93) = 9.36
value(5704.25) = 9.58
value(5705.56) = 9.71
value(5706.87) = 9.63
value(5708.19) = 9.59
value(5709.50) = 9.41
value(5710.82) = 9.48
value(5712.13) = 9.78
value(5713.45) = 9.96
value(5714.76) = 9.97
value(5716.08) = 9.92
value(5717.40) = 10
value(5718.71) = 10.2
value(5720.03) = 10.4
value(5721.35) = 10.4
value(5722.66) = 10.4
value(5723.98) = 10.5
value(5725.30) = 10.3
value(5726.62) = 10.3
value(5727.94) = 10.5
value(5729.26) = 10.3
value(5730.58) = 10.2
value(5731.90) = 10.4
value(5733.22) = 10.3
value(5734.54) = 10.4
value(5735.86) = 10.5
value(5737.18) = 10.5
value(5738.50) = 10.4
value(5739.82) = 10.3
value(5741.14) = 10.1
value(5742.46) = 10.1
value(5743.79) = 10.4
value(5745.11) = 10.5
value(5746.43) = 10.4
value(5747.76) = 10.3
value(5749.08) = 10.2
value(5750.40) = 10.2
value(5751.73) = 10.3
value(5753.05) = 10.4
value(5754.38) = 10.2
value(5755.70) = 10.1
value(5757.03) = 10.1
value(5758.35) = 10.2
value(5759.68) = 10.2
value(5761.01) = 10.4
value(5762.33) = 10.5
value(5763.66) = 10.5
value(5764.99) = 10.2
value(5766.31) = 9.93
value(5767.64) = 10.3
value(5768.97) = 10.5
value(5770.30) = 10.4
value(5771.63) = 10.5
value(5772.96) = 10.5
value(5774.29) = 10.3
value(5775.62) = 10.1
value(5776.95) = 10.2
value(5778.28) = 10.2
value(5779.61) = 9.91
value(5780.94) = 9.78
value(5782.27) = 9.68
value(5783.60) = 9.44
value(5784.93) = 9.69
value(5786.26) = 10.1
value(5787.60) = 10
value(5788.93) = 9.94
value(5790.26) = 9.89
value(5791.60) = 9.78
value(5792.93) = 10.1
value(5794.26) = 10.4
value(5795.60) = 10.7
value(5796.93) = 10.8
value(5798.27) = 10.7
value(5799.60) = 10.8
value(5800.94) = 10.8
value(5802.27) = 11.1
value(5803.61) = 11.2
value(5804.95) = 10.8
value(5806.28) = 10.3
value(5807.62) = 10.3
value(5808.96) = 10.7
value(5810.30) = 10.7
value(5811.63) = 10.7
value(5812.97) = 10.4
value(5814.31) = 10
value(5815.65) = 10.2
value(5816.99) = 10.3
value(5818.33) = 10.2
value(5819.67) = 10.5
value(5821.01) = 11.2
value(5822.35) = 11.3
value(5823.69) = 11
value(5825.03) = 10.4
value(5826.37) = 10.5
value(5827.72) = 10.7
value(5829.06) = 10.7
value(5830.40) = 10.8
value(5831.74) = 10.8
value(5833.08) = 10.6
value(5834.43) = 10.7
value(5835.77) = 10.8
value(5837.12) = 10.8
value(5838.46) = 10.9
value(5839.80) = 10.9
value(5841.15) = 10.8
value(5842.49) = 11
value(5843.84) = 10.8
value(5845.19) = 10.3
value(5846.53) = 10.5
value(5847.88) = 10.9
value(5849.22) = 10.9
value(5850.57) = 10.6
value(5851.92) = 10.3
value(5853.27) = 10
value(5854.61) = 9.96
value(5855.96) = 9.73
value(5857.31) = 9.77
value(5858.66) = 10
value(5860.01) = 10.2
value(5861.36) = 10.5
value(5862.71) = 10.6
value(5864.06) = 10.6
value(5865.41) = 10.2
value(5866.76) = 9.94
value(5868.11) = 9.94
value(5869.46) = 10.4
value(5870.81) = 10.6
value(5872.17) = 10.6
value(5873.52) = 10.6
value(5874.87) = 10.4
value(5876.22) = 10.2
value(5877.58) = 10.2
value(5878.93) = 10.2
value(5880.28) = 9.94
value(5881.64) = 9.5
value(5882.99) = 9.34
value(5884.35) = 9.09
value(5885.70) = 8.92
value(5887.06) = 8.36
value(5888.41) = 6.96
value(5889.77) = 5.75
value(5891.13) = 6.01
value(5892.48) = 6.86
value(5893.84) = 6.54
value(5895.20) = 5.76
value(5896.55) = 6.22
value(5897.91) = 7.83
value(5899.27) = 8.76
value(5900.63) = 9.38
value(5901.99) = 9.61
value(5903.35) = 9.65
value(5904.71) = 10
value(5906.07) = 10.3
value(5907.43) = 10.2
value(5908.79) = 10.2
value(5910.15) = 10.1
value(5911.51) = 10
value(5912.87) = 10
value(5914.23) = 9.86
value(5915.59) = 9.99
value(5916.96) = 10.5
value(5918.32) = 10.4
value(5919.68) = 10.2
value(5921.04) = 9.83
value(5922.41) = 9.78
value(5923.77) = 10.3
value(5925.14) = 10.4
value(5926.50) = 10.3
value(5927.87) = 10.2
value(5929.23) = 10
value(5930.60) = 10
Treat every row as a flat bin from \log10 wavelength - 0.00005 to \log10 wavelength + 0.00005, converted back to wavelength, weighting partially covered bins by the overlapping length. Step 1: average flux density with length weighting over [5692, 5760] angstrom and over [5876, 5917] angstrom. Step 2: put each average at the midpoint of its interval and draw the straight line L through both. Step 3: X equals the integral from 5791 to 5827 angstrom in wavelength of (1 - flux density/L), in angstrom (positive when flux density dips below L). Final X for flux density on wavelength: -4.1 angstrom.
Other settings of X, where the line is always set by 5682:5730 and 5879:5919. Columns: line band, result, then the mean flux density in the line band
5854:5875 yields -2.8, 10.2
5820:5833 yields -2.2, 10.8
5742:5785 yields -2.8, 10.2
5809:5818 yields -1.1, 10.4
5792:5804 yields -1.7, 10.7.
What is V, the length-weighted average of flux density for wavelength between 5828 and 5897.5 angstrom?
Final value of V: 9.74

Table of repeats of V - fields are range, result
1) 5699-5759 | 10.1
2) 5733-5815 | 10.3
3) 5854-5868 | 10.1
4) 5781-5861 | 10.5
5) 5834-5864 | 10.5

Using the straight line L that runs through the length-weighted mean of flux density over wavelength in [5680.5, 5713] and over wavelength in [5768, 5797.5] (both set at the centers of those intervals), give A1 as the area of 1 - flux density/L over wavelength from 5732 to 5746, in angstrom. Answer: -0.6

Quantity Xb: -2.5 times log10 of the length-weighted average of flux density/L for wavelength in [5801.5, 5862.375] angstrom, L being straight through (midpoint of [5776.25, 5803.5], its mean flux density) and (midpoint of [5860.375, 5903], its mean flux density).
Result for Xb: -0.10 mag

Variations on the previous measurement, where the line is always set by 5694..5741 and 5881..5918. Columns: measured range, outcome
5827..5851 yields -0.17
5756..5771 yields -0.06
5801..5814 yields -0.14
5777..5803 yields -0.07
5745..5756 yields -0.05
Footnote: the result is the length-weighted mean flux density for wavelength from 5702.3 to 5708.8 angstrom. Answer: 9.57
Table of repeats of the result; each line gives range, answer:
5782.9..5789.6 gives 9.84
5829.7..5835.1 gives 10.7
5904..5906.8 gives 10.1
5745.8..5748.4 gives 10.3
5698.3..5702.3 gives 9.64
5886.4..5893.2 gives 6.78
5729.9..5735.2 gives 10.3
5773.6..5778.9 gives 10.2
